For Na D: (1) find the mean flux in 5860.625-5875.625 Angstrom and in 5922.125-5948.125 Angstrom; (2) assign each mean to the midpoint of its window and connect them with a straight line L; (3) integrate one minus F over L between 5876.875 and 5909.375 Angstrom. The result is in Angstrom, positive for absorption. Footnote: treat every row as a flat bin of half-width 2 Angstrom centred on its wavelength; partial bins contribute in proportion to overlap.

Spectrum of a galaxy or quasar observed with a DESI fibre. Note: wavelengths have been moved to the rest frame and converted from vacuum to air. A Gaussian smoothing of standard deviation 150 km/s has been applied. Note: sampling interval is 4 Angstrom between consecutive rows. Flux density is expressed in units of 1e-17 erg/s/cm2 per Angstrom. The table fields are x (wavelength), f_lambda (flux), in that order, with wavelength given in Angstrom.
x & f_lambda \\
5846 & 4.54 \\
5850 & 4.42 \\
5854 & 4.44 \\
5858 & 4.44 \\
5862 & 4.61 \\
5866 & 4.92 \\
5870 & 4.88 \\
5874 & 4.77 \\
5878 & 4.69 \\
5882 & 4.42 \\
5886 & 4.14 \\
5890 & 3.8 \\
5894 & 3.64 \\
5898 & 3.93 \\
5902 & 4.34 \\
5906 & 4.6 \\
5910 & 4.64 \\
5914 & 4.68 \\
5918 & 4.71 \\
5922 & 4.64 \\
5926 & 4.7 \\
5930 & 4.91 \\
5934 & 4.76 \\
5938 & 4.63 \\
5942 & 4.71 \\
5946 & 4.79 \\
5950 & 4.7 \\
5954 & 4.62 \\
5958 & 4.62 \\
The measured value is 3.9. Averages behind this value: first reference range 4.8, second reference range 4.74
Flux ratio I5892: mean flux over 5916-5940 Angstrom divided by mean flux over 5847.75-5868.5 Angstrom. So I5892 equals 1.03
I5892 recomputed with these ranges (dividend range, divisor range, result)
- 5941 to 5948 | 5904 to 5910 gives 1.03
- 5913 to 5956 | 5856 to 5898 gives 1.07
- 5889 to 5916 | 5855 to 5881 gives 0.90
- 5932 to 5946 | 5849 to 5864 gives 1.05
